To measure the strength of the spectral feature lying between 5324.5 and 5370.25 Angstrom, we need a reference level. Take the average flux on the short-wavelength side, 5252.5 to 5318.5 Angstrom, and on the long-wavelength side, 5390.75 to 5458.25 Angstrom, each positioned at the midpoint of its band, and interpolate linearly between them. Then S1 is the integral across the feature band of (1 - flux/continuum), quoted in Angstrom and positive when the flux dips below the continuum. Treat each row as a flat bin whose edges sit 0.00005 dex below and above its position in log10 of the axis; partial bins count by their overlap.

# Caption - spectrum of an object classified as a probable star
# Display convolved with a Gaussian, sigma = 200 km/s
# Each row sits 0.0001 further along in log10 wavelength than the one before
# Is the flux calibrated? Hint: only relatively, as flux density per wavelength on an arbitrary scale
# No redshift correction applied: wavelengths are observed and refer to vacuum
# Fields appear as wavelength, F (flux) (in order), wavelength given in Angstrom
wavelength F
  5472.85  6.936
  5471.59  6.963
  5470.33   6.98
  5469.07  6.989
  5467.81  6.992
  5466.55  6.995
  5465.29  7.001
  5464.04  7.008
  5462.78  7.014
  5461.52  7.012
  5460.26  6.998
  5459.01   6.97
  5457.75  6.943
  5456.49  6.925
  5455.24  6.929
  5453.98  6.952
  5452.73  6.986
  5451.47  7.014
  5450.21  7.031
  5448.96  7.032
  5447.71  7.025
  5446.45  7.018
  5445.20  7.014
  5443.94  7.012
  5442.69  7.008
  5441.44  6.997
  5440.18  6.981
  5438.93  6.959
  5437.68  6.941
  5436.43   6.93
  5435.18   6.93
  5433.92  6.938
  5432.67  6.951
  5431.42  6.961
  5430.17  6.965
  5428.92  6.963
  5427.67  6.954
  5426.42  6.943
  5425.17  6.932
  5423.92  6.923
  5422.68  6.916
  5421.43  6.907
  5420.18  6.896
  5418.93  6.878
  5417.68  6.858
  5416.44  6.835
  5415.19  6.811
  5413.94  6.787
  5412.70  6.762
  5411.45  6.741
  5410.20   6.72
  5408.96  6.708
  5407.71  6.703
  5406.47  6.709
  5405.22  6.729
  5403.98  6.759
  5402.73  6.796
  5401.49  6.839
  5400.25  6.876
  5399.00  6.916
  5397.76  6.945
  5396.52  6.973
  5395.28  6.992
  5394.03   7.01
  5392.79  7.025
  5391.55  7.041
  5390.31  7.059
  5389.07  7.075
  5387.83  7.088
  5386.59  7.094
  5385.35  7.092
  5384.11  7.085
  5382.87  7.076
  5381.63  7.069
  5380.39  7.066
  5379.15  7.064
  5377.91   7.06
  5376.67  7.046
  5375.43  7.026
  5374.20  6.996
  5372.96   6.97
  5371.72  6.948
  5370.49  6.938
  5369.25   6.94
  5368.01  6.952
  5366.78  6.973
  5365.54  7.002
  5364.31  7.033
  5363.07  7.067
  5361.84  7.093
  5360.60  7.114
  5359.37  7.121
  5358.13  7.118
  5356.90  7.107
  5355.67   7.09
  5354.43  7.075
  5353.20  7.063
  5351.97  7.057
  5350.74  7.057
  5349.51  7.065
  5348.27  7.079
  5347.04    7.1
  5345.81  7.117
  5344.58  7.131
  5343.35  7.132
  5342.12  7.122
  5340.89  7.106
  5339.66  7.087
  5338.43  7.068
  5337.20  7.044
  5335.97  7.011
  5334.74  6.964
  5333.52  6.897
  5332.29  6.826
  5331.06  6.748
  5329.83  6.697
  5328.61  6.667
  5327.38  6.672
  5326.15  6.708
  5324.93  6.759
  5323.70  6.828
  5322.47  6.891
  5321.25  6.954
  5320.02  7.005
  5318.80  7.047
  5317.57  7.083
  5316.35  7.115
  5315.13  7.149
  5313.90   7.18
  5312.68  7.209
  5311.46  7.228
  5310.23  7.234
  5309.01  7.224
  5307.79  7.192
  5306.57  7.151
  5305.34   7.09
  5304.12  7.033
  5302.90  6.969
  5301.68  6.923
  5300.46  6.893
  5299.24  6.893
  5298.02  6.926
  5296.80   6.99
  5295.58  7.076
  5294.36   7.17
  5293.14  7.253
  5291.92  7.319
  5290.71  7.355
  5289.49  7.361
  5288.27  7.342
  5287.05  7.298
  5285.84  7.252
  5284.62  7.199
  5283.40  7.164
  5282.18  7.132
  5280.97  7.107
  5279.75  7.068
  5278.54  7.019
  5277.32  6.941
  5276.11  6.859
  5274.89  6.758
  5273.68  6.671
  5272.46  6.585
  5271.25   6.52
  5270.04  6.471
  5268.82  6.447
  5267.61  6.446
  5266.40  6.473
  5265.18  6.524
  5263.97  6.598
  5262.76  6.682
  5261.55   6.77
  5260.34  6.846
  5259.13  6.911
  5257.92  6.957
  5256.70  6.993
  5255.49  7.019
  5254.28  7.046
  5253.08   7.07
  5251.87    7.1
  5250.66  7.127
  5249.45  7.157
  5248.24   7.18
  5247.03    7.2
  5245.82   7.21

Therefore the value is -0.3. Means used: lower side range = 6.99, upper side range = 6.91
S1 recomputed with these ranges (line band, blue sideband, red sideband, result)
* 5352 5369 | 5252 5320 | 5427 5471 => -0.2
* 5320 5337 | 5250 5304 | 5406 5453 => 0.3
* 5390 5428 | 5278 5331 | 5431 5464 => 0.7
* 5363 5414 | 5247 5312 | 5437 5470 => 0.3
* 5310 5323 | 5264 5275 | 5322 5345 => -0.5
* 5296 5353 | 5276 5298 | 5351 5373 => 0.8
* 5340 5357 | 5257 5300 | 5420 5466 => -0.4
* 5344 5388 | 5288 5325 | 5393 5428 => -0.6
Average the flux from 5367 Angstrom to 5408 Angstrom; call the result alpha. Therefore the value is 6.97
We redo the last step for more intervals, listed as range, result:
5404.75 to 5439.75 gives 6.87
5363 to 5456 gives 6.95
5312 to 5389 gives 7.02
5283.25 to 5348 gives 7.05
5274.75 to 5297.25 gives 7.15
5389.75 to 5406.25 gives 6.91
